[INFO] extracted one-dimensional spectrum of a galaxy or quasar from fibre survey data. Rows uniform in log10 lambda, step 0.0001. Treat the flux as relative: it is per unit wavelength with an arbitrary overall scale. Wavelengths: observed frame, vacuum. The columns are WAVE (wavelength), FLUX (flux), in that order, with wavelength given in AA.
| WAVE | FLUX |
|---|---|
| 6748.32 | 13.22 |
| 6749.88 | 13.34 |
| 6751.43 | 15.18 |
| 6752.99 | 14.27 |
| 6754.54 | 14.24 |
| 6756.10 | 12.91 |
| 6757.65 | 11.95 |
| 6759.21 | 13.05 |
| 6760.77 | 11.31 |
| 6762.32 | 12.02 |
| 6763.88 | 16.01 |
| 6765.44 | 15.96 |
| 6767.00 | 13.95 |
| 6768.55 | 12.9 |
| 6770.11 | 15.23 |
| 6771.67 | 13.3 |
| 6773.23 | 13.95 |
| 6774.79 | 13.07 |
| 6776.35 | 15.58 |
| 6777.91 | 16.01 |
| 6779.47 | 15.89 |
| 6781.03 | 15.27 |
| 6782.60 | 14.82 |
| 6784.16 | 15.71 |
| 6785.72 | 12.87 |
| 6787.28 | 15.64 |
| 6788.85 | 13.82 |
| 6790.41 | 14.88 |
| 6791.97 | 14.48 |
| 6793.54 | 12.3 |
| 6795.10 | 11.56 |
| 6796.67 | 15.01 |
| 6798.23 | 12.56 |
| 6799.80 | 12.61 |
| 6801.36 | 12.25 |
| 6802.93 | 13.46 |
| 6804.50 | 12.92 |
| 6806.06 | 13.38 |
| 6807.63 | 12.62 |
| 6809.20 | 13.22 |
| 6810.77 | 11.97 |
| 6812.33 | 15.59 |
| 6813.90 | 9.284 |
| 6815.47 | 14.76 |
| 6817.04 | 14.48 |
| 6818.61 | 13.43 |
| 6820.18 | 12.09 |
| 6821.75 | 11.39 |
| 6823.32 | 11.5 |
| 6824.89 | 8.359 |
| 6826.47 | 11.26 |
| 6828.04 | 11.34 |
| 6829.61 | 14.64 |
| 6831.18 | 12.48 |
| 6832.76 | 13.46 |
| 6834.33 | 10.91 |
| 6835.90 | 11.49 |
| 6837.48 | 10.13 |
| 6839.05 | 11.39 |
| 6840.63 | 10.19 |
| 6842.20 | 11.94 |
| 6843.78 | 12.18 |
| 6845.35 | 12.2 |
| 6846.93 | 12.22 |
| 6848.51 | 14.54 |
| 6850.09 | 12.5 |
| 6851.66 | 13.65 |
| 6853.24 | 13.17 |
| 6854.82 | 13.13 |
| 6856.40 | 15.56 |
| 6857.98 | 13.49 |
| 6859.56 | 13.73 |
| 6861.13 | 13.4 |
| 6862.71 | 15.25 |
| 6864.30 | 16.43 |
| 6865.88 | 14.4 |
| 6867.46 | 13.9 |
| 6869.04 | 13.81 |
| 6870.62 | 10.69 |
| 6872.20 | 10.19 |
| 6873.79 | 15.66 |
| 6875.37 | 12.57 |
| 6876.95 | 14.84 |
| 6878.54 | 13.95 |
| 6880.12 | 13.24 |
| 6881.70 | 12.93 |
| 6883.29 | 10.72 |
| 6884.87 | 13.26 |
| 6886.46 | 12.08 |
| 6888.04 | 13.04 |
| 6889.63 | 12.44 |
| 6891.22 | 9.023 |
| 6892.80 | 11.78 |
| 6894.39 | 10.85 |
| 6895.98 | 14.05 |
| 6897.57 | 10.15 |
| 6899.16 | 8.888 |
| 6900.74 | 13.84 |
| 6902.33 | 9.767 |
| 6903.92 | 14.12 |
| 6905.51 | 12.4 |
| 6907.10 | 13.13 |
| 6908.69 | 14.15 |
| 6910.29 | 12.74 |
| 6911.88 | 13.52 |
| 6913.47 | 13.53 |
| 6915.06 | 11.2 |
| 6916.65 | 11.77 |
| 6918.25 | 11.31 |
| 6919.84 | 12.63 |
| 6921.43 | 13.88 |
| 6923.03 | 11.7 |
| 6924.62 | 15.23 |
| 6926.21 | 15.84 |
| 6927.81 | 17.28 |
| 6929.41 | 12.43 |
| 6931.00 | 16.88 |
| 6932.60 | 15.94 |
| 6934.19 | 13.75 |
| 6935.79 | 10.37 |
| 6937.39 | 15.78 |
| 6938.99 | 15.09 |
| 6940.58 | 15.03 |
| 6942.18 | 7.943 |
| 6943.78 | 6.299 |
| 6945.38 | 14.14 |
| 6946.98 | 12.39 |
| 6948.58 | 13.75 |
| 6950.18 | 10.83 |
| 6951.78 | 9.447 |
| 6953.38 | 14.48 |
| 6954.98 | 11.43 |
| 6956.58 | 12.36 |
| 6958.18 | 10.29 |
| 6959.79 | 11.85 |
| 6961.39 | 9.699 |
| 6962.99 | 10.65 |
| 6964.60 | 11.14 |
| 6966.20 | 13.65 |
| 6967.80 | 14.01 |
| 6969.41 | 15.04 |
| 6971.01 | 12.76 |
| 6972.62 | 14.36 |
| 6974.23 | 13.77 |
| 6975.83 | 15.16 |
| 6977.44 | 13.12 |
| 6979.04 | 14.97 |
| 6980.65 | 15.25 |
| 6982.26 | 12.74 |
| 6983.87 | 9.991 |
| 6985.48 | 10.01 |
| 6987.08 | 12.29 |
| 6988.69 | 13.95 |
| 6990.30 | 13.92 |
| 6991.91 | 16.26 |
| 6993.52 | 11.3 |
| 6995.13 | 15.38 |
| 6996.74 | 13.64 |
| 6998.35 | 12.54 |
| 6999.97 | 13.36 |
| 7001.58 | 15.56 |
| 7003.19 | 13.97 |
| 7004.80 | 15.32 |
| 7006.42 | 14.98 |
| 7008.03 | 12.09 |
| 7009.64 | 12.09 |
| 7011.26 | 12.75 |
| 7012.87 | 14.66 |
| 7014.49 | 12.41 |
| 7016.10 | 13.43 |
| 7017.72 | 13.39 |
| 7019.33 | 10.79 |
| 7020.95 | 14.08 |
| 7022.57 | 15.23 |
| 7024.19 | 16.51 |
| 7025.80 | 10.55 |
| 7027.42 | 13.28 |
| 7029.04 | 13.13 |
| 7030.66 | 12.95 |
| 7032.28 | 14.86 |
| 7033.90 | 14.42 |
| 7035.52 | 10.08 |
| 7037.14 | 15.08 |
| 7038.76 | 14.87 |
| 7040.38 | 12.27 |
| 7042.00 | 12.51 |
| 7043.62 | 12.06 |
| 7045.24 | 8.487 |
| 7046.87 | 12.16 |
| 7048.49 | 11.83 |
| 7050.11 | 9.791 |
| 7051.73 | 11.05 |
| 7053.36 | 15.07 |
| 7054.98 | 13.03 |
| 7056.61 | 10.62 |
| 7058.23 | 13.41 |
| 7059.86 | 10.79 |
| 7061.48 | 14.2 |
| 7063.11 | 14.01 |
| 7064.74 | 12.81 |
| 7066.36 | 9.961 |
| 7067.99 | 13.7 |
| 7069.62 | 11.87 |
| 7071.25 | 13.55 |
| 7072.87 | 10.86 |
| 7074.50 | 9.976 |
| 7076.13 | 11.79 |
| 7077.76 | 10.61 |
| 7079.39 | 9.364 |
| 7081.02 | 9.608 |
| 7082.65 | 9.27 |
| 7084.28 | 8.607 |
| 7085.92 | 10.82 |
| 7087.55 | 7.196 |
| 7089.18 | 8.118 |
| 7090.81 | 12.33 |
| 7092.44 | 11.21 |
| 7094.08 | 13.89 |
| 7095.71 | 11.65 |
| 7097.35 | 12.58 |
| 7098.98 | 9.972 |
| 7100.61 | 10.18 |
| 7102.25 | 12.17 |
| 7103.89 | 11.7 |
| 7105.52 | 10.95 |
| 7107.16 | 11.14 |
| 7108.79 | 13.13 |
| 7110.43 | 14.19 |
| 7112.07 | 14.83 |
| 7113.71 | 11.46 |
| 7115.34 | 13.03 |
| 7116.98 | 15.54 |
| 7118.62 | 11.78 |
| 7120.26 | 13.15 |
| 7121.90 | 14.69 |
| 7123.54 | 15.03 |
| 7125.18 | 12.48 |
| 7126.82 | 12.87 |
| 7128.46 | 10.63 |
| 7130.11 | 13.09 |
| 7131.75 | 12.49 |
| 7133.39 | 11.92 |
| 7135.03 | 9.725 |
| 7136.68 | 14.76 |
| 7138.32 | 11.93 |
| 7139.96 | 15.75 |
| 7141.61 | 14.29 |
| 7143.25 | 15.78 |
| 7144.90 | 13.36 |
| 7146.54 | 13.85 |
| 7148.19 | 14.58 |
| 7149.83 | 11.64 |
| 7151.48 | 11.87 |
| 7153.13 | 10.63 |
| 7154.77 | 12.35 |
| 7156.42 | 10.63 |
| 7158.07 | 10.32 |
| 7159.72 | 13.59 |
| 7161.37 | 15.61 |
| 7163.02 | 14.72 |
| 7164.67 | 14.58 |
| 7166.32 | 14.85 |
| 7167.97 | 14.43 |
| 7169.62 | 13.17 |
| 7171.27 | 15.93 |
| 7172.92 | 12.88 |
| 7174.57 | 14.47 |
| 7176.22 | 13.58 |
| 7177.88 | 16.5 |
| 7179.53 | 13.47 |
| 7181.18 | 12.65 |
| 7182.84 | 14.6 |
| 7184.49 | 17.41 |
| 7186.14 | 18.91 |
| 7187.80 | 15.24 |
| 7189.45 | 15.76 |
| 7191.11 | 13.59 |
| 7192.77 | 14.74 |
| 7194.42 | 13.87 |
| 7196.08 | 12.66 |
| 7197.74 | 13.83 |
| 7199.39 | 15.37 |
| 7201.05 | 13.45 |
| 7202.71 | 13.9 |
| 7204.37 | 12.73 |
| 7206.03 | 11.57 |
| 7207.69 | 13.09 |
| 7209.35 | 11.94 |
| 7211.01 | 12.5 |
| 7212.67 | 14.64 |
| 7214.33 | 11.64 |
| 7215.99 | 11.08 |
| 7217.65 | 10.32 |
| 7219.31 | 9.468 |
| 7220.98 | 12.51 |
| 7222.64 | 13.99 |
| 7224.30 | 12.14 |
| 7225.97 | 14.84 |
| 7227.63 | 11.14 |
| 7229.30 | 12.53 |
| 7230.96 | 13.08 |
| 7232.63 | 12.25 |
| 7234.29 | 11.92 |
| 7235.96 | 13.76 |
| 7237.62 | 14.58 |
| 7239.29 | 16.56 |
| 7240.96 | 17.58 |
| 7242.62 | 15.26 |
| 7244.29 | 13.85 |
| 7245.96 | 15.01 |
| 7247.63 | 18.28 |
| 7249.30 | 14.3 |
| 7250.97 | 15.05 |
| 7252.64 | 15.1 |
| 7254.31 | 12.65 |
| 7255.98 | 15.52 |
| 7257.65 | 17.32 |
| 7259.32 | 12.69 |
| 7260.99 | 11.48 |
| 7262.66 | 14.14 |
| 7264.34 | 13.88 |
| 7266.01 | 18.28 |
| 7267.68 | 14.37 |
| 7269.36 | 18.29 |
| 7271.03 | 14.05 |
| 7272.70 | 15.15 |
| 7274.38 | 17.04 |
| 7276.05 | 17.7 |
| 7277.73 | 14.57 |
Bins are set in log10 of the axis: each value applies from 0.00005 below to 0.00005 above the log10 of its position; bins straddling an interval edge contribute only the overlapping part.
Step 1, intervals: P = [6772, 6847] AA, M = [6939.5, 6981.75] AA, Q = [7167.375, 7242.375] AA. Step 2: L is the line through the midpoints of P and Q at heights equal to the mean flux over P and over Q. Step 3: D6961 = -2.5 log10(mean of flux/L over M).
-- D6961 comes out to 0.07 mag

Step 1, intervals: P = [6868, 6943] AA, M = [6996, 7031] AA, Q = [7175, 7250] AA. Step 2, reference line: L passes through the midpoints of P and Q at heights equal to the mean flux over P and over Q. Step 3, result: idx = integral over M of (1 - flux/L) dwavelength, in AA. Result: -0.7 AA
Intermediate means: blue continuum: 12.9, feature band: 13.5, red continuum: 13.8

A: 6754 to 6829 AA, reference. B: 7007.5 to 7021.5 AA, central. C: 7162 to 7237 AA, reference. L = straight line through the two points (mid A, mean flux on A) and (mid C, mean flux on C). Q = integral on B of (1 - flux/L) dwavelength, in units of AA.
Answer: 0.7 AA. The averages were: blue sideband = 13.4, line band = 12.8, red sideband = 13.6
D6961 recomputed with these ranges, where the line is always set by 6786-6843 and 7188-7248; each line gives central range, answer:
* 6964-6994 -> -0.04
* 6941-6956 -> 0.14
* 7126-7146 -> 0.02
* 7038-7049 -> 0.09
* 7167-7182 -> -0.06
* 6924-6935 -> -0.19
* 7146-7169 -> 0.02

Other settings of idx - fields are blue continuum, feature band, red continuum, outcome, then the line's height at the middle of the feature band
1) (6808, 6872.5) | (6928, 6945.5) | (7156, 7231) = -0.3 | 12.9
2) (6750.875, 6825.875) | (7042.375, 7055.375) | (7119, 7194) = 1.9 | 13.7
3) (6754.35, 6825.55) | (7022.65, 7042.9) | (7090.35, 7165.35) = -0.7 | 13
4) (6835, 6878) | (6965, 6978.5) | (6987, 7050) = -0.7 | 13.2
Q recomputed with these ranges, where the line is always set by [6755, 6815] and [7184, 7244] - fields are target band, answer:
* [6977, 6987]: 0.7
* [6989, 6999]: -0.2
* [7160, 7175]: -1.0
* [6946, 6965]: 2.9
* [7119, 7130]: 0.4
